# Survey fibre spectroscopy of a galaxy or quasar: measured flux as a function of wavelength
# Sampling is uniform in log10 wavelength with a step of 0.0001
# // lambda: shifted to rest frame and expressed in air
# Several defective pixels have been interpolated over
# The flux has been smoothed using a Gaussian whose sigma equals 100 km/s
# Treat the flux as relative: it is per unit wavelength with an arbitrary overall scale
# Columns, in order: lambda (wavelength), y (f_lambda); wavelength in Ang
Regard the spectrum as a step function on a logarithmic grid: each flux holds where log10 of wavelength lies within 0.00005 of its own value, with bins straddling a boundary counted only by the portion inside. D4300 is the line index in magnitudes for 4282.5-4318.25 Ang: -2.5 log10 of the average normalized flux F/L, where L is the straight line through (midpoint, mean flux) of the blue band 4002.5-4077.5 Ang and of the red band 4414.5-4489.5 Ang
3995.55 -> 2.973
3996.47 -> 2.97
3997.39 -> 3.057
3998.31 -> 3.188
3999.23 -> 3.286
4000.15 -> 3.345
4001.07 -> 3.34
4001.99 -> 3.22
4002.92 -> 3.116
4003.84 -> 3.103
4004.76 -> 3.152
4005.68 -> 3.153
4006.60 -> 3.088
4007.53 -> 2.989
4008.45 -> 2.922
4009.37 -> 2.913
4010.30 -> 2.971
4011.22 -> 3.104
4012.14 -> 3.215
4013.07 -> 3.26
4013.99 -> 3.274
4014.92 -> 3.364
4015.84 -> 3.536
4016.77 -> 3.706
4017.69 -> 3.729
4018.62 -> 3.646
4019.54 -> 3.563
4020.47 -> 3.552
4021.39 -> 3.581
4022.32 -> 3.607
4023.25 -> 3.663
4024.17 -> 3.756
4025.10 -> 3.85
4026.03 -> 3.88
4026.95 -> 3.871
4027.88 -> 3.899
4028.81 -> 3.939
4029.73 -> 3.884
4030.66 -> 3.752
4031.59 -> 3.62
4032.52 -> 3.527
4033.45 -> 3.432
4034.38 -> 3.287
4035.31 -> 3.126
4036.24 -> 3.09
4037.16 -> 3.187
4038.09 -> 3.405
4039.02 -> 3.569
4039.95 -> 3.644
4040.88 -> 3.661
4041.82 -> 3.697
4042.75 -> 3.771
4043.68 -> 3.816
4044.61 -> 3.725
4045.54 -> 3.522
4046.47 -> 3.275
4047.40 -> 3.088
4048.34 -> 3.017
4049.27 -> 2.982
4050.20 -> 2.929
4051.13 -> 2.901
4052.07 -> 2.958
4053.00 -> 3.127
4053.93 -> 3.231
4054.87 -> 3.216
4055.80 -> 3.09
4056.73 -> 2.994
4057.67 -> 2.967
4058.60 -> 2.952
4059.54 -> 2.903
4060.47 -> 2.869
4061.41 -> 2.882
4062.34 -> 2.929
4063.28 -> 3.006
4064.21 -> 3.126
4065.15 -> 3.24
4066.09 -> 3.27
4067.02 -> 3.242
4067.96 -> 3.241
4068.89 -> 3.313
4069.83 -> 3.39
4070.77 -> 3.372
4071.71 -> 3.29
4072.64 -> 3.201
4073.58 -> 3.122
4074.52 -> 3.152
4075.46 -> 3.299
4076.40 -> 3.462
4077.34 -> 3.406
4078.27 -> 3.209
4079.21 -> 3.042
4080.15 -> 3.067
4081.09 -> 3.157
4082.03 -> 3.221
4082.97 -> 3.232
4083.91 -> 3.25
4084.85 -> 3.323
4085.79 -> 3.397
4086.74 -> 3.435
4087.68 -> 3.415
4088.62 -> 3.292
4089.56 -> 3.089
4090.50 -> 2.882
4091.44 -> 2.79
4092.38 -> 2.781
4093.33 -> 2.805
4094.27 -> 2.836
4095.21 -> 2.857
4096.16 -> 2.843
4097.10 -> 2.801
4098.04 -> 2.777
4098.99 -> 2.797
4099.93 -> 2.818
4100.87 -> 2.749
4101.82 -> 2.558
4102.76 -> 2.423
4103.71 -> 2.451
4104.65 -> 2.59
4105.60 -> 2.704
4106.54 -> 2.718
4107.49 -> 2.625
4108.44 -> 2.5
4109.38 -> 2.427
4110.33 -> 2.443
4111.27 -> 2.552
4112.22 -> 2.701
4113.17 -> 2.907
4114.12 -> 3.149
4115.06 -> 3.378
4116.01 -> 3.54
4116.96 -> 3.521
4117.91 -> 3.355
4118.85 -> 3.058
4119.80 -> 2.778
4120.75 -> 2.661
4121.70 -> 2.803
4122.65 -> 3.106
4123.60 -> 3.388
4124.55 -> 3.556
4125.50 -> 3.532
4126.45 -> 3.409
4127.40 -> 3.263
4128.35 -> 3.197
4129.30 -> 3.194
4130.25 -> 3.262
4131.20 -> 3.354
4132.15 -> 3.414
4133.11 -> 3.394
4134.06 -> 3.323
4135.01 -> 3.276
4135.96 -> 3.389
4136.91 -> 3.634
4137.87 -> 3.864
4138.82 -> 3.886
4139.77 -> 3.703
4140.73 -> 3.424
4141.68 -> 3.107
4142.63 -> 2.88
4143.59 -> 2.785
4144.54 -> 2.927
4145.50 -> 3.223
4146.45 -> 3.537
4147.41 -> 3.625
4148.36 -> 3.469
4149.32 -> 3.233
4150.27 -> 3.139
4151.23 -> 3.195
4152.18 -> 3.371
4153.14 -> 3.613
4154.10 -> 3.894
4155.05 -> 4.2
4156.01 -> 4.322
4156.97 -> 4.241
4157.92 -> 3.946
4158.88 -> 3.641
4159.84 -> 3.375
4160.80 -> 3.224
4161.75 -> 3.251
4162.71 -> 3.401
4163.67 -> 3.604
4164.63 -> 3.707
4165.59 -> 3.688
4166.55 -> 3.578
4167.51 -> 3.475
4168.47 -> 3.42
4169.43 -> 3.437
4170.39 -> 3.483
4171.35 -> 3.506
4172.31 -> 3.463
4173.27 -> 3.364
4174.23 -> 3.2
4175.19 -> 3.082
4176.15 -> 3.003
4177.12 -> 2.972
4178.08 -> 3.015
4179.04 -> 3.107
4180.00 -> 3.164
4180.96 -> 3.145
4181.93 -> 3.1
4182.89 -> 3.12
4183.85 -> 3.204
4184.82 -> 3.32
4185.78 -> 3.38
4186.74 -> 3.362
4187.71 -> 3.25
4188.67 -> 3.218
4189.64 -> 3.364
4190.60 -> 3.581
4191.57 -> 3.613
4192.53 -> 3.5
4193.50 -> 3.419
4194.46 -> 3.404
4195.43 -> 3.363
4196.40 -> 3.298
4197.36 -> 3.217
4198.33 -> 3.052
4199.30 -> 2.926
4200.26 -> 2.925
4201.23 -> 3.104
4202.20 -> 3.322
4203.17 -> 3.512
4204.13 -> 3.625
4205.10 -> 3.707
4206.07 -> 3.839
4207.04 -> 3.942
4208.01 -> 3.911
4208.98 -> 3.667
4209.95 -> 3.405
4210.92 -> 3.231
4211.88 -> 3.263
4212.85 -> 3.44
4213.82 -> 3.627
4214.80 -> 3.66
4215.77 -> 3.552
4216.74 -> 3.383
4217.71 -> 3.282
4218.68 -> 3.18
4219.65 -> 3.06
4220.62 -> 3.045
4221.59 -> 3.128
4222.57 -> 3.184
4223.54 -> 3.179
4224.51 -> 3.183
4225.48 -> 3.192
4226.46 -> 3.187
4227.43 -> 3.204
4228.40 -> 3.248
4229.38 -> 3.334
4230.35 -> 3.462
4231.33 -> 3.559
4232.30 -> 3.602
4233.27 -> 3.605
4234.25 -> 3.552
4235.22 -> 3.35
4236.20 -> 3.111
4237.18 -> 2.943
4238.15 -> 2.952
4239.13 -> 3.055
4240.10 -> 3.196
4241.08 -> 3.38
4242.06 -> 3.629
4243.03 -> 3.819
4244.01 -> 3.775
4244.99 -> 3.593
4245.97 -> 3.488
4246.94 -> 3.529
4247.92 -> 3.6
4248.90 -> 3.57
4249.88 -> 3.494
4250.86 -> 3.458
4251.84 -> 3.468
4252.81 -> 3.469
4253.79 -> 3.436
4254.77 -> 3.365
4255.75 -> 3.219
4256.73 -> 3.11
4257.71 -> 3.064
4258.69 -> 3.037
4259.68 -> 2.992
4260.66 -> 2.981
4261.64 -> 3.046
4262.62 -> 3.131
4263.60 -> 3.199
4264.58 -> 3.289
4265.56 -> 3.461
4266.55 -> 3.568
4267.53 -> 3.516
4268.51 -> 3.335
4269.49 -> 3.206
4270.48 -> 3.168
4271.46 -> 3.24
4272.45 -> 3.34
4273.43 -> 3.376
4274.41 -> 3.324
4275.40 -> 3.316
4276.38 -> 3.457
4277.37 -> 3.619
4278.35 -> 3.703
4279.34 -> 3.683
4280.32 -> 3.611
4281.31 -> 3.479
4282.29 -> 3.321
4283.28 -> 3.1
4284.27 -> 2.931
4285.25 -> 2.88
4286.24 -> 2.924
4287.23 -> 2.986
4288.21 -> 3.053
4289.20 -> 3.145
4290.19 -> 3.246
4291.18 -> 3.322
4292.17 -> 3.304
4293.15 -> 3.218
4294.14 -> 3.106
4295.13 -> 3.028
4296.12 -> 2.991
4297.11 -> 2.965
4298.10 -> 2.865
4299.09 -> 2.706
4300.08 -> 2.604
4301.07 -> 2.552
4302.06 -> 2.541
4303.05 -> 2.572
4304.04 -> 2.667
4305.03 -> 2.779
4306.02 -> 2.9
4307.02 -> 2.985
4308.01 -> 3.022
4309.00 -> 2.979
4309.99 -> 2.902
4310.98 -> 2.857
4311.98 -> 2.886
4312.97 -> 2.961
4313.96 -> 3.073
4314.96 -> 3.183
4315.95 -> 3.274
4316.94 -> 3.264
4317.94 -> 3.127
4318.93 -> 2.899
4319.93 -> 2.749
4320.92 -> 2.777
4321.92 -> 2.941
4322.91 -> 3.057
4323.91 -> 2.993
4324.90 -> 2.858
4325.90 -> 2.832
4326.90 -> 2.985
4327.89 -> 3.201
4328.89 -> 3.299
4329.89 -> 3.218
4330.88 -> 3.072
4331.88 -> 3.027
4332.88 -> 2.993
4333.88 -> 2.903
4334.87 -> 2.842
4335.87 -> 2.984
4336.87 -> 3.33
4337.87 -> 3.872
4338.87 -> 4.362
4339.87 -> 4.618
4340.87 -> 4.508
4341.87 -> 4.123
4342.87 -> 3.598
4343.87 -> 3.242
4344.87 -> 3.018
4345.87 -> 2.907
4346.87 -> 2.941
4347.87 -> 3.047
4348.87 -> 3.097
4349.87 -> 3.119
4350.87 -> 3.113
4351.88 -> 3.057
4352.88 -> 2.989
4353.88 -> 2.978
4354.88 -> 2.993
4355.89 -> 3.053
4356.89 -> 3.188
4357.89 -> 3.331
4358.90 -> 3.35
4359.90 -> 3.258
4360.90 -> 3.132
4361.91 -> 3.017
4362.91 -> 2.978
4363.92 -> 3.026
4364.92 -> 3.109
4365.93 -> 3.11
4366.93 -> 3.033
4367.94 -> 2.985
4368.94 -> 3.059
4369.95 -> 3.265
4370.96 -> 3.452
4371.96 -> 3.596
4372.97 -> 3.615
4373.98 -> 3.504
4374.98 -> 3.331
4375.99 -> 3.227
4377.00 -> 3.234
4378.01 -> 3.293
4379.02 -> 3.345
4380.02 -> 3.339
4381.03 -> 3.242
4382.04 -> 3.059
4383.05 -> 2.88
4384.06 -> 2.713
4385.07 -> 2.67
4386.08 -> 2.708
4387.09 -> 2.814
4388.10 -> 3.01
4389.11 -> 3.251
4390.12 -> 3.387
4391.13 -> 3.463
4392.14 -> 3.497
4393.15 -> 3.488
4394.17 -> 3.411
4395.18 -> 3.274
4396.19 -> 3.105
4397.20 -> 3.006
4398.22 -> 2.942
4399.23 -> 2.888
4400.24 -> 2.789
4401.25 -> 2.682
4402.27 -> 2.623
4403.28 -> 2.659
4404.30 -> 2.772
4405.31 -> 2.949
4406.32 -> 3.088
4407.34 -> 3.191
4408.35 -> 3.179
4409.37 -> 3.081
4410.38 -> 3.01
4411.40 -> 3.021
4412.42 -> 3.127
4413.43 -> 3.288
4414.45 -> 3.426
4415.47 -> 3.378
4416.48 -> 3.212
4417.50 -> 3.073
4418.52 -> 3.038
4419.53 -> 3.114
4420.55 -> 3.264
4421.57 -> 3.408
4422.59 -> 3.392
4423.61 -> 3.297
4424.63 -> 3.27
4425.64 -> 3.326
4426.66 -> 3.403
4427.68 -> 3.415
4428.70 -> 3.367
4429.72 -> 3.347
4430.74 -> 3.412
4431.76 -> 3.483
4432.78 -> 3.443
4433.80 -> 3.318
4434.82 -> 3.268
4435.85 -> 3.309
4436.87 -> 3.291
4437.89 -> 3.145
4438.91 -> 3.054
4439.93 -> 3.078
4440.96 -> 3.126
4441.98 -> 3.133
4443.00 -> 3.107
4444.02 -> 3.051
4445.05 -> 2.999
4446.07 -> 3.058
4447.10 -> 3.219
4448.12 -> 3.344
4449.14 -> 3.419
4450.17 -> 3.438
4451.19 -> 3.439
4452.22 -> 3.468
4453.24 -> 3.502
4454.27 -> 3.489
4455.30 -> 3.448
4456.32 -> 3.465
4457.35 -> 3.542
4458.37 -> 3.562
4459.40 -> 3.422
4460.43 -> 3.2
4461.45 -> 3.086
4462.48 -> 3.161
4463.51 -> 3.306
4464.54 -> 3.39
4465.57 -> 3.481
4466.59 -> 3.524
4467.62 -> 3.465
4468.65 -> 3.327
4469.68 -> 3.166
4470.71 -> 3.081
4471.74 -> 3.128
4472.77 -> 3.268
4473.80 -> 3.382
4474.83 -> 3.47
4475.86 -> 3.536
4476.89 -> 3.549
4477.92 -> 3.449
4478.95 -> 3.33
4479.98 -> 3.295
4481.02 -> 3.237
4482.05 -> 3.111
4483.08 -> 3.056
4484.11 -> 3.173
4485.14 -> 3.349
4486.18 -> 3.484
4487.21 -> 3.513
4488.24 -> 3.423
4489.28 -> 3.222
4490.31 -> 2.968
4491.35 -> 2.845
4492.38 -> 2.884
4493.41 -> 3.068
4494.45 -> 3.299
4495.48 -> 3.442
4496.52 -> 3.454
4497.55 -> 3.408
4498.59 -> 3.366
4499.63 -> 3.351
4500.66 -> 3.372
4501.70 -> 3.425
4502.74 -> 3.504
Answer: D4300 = 0.12 mag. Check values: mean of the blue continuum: 3.33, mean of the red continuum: 3.31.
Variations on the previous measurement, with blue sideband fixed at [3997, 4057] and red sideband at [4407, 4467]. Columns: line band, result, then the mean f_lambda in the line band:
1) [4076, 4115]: 0.154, 2.92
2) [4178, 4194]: 0.015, 3.29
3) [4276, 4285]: -0.032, 3.42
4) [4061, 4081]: 0.054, 3.2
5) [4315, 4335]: 0.098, 3.02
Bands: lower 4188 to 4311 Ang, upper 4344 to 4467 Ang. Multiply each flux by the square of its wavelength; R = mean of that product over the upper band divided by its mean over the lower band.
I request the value 1.1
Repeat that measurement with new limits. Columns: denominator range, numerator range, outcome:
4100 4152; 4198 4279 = 1.14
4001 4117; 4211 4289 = 1.14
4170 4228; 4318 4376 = 1.04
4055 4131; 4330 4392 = 1.20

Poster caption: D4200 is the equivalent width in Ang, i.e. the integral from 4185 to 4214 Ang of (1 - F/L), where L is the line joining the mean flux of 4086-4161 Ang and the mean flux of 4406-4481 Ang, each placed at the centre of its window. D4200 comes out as -1.9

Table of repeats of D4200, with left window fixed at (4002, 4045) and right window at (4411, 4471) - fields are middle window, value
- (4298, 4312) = 2.4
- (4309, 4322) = 1.4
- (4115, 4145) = 1.2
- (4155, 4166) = -0.9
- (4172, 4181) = 0.7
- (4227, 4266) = 0.4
